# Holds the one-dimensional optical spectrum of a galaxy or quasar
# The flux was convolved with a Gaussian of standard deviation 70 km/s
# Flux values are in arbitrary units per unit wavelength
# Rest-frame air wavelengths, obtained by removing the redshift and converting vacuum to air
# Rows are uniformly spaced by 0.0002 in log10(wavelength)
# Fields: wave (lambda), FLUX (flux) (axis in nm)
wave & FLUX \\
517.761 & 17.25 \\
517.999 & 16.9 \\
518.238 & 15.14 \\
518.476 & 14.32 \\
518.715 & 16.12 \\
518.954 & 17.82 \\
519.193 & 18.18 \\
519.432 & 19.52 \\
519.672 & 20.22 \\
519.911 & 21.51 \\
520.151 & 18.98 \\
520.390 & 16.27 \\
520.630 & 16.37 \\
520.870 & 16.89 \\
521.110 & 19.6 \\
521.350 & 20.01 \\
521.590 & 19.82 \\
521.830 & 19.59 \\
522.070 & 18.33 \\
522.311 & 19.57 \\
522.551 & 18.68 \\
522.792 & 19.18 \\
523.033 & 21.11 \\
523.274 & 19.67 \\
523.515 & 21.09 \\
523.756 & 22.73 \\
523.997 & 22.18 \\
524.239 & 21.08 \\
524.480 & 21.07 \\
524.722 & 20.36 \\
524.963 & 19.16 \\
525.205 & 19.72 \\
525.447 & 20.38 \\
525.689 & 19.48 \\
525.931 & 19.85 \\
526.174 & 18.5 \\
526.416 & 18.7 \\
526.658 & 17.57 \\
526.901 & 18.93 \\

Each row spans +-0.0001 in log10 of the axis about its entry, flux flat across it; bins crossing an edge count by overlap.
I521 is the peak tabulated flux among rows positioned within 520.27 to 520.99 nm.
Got 16.89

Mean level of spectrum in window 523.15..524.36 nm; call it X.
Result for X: 21.4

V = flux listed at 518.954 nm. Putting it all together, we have 17.82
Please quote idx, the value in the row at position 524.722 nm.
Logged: 20.36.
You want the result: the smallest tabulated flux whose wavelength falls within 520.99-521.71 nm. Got 19.6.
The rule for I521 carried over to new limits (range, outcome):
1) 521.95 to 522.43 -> 19.57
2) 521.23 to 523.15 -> 21.11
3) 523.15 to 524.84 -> 22.73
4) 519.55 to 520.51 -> 21.51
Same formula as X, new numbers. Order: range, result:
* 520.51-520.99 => 16.6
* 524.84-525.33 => 19.5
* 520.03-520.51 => 17.6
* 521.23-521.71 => 19.9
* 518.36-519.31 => 16.6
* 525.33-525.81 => 19.9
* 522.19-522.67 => 19.1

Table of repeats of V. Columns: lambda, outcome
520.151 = 18.98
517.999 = 16.9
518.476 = 14.32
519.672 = 20.22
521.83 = 19.59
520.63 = 16.37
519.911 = 21.51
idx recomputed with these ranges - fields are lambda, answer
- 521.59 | 19.82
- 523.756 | 22.73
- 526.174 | 18.5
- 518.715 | 16.12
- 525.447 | 20.38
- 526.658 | 17.57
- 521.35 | 20.01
